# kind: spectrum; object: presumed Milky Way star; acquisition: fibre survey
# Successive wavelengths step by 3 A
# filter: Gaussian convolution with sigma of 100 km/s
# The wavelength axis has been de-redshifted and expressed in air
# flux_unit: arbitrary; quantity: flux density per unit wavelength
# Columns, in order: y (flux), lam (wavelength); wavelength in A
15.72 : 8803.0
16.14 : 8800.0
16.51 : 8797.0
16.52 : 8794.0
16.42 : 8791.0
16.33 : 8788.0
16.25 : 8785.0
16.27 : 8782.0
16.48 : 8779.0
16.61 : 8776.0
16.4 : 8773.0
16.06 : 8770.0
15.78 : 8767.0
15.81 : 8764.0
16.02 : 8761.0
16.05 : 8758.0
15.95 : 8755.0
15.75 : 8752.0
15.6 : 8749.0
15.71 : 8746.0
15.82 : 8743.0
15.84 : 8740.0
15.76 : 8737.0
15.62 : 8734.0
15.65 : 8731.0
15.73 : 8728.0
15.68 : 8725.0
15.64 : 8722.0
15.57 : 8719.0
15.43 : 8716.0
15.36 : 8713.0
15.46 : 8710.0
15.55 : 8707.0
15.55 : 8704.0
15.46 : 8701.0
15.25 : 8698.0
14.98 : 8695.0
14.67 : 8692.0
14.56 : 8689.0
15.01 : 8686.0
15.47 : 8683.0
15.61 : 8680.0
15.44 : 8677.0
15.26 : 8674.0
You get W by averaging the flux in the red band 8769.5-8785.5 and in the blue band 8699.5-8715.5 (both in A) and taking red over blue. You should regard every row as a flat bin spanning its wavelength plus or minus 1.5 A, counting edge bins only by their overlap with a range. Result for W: 1.06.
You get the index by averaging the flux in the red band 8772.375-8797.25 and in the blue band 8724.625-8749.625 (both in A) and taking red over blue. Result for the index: 1.04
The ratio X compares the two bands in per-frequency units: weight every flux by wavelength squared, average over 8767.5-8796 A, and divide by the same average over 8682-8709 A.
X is 1.10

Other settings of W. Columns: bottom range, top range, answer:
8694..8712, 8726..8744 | 1.02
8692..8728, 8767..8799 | 1.06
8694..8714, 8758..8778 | 1.05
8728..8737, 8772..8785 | 1.05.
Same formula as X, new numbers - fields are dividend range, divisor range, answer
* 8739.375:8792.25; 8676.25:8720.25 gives 1.07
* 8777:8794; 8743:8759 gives 1.04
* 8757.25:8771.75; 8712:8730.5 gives 1.03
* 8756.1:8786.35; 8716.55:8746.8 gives 1.04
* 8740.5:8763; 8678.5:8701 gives 1.06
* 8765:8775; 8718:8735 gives 1.04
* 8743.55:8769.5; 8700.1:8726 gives 1.03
